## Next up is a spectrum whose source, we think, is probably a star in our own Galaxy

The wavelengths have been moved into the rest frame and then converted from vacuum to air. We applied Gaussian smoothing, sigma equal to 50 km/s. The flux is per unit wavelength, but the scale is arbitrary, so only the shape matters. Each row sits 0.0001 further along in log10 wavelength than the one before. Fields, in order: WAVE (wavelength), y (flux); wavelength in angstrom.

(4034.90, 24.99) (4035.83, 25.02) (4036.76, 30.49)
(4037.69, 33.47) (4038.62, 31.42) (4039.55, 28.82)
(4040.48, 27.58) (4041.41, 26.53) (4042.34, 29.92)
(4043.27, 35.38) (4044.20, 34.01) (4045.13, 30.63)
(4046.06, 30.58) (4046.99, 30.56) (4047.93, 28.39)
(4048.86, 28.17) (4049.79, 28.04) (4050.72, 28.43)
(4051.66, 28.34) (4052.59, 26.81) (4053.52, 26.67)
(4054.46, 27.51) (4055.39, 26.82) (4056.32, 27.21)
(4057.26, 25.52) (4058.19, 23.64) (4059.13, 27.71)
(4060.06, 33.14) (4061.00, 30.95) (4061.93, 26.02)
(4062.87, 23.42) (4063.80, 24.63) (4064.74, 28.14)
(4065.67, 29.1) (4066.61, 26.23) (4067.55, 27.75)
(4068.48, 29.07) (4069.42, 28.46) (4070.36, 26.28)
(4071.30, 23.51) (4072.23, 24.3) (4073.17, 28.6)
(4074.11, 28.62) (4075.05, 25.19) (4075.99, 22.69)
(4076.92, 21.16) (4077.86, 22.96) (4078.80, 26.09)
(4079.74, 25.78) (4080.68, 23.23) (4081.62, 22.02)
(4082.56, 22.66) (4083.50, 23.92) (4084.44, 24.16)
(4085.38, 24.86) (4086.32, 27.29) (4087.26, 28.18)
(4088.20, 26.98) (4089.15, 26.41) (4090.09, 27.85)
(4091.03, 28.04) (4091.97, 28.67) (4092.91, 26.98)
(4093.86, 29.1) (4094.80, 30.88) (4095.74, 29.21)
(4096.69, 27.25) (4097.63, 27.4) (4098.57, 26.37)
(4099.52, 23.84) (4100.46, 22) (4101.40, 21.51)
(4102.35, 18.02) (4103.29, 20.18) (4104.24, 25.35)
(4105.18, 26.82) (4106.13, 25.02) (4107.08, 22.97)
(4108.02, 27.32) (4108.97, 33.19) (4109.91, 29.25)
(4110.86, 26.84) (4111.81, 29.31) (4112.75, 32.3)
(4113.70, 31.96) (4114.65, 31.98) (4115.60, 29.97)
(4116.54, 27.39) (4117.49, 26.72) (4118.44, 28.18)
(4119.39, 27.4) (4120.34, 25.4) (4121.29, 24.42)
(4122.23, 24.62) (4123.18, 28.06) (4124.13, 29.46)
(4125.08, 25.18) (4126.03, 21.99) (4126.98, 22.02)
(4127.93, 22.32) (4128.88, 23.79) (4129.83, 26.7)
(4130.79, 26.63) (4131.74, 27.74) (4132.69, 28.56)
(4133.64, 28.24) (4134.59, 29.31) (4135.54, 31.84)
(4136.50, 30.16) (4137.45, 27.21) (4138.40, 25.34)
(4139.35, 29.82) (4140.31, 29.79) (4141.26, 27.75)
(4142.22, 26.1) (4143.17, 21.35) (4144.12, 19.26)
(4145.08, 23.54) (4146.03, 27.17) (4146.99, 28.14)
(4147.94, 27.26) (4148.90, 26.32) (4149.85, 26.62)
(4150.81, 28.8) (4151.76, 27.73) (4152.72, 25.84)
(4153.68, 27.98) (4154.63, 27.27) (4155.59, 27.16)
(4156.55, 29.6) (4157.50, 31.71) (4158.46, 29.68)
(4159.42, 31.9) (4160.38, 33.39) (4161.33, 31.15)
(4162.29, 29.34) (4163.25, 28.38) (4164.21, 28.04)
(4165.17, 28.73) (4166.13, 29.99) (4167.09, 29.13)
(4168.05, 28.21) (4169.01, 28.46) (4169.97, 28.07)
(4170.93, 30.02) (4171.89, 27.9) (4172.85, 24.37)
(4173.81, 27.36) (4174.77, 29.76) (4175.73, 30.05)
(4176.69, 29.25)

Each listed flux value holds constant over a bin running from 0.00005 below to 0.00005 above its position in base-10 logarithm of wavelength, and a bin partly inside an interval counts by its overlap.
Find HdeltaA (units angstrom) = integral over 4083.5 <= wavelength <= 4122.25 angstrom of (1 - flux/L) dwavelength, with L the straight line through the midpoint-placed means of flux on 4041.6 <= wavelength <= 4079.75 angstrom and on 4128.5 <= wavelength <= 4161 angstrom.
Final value 1.0 angstrom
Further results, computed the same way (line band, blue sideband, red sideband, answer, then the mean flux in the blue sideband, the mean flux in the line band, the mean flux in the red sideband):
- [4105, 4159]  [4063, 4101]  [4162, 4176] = 0.38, 26.1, 27.3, 28.5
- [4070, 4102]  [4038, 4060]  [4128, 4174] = 3.10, 28.8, 25.7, 27.8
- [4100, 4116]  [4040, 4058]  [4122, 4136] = 0.20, 28.7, 26.7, 26.5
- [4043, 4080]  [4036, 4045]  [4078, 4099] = 1.90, 30.7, 27.4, 26.5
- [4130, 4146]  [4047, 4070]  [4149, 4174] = 0.79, 27.6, 27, 28.7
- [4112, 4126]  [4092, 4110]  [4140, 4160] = -0.81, 25.9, 27.9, 27.2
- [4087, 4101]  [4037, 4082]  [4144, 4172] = 0.29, 27.5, 27.2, 28.3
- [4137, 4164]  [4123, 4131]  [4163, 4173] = -0.75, 24.9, 27.7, 28.4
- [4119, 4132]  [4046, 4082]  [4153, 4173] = 1.31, 26.7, 25.4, 29.1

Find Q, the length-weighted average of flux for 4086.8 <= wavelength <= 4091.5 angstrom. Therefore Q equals 27.5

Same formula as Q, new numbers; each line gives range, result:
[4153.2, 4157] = 28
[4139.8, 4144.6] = 24.9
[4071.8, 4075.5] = 26.7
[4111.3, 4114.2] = 31.1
